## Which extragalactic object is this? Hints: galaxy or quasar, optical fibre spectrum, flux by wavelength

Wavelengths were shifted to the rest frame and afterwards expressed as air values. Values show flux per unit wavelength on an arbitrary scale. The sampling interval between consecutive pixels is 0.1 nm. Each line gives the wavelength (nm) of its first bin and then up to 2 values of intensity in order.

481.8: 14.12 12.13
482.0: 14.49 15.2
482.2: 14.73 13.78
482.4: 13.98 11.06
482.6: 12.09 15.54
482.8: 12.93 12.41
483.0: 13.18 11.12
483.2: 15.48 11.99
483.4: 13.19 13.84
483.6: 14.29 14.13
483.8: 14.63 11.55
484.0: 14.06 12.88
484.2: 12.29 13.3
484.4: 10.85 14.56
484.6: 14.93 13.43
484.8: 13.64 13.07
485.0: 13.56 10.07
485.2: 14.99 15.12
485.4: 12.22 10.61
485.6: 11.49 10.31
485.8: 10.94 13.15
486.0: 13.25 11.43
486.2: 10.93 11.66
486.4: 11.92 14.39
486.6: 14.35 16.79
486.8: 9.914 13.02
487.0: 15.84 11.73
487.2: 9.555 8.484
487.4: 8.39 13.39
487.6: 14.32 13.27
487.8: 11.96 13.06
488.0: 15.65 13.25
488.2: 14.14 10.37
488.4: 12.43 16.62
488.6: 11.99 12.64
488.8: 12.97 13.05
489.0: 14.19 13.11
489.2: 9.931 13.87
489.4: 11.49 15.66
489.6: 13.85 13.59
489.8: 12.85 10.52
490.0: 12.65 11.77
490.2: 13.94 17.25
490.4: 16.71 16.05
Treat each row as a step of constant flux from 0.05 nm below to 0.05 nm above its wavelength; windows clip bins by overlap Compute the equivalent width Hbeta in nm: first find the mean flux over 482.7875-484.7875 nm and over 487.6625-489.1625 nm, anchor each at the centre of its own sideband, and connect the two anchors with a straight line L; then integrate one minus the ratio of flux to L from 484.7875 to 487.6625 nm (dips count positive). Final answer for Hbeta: 0.19 nm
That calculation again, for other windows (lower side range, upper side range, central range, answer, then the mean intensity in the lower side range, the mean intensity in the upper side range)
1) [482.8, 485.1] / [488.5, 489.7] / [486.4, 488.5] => 0.06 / 13.2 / 13.2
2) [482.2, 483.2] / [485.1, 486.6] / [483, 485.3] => -0.10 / 13.1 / 12.3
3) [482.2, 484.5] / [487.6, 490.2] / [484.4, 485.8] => 0.04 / 13.2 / 13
